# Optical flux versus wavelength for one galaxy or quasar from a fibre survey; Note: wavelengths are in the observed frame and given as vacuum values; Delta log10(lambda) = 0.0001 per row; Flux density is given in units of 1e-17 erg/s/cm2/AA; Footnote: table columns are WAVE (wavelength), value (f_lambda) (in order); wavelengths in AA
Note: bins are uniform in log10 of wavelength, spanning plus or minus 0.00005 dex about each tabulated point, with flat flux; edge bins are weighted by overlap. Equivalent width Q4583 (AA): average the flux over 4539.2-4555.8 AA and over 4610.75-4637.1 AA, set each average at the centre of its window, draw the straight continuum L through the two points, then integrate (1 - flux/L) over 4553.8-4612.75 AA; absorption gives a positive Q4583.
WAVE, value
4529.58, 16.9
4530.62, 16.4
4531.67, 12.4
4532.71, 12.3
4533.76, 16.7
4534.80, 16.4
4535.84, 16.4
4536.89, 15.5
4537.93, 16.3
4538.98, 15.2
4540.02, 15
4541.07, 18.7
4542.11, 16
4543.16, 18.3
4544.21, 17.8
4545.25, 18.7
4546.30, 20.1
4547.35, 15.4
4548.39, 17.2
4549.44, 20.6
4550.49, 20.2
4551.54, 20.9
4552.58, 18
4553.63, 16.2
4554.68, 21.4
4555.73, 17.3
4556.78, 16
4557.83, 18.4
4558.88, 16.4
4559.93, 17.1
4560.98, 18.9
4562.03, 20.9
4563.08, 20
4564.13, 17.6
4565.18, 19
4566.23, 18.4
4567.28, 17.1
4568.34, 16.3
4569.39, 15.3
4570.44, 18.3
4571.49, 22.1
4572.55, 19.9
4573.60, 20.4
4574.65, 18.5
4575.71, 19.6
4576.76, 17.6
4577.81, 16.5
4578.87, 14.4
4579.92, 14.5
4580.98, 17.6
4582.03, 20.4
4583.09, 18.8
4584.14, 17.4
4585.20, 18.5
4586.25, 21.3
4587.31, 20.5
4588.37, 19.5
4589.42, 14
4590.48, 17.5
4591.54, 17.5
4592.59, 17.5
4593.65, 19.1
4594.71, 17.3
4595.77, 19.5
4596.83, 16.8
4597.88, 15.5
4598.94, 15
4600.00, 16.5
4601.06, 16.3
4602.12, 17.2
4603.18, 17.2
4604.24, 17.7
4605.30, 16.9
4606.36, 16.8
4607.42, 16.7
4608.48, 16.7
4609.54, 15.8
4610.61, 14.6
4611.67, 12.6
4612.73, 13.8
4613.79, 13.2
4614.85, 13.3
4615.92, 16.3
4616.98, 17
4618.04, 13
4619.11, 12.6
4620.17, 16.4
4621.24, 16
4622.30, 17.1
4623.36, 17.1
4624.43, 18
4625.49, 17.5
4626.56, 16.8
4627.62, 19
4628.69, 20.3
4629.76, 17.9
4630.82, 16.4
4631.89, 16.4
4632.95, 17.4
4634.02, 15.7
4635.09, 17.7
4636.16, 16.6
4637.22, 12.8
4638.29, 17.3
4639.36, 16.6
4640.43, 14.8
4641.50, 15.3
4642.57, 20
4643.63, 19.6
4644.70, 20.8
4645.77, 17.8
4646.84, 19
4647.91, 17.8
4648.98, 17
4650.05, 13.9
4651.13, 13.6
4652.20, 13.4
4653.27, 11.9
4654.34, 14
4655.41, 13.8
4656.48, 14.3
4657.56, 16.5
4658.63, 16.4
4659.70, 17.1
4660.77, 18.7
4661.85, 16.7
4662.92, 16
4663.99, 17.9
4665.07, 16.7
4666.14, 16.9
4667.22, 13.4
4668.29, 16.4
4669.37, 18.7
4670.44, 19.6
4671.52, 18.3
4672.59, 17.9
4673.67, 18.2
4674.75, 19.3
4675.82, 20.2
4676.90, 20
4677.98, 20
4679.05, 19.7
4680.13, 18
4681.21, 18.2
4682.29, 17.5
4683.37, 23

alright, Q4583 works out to -1.26 AA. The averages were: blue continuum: 18.2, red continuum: 16.1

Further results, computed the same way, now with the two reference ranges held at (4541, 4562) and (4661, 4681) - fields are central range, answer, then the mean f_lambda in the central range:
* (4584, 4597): -0.1 AA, 18.2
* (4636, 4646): 0.5 AA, 17.2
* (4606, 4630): 2.8 AA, 16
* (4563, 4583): 0.2 AA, 18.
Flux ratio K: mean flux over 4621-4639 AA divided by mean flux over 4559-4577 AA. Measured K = 0.9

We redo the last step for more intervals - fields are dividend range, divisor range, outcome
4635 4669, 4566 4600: 0.91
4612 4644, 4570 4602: 0.91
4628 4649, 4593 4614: 1.07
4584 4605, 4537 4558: 0.99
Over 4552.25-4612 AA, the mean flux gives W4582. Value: 17.6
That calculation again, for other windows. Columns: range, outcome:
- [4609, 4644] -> 16.2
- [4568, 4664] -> 16.8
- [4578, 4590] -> 17.9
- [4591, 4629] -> 16.4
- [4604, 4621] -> 15.2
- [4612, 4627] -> 15.5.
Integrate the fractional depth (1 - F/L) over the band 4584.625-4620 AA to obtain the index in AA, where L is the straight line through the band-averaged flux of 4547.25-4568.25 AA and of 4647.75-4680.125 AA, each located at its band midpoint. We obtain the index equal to 2.5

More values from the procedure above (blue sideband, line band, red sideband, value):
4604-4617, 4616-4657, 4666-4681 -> 0.5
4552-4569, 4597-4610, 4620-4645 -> 0.8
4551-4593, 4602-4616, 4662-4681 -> 2.0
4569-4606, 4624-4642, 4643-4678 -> 0.5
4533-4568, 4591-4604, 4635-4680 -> 0.2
